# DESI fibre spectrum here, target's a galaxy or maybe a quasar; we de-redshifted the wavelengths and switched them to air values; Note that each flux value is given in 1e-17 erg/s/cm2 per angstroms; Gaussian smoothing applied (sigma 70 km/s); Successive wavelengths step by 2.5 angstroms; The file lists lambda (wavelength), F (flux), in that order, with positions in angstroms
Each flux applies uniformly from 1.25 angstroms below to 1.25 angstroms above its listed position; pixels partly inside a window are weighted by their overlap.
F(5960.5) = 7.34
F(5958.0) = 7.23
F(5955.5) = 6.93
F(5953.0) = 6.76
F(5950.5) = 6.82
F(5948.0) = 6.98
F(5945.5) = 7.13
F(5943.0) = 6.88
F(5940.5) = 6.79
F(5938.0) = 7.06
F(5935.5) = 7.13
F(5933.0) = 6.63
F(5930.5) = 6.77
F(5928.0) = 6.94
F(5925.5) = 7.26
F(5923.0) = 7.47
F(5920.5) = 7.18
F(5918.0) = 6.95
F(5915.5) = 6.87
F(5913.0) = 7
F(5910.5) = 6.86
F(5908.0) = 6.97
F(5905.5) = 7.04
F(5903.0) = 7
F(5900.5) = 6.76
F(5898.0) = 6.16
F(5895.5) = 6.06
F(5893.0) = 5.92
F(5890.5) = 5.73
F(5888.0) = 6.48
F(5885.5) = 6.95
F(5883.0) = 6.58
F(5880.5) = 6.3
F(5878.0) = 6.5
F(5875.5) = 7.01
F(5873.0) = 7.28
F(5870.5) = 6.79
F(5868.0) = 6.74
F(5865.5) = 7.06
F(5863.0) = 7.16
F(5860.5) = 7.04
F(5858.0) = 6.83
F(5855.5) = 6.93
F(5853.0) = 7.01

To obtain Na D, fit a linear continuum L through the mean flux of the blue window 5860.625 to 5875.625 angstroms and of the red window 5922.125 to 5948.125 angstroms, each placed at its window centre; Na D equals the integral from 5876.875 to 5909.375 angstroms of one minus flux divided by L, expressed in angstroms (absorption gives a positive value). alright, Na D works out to 2.4 angstroms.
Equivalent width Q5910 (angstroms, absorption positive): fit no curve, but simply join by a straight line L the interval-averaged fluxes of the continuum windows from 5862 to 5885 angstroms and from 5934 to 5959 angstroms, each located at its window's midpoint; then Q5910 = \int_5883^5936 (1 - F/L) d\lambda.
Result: 1.05 angstroms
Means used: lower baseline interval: 6.82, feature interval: 6.76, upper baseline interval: 6.96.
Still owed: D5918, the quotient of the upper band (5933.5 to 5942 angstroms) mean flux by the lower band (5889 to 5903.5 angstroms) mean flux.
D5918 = 1.1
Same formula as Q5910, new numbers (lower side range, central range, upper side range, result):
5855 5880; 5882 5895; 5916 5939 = 1.2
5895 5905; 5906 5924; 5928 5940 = -0.9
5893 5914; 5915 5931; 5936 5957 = -0.7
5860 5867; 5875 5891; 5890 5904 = 0.2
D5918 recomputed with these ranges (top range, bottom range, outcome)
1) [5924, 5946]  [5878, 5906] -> 1.08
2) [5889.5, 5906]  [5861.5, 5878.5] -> 0.91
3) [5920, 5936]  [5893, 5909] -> 1.07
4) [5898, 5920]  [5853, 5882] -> 1.00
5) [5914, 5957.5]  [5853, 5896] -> 1.04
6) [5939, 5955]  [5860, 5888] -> 1.01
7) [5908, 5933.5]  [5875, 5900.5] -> 1.10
